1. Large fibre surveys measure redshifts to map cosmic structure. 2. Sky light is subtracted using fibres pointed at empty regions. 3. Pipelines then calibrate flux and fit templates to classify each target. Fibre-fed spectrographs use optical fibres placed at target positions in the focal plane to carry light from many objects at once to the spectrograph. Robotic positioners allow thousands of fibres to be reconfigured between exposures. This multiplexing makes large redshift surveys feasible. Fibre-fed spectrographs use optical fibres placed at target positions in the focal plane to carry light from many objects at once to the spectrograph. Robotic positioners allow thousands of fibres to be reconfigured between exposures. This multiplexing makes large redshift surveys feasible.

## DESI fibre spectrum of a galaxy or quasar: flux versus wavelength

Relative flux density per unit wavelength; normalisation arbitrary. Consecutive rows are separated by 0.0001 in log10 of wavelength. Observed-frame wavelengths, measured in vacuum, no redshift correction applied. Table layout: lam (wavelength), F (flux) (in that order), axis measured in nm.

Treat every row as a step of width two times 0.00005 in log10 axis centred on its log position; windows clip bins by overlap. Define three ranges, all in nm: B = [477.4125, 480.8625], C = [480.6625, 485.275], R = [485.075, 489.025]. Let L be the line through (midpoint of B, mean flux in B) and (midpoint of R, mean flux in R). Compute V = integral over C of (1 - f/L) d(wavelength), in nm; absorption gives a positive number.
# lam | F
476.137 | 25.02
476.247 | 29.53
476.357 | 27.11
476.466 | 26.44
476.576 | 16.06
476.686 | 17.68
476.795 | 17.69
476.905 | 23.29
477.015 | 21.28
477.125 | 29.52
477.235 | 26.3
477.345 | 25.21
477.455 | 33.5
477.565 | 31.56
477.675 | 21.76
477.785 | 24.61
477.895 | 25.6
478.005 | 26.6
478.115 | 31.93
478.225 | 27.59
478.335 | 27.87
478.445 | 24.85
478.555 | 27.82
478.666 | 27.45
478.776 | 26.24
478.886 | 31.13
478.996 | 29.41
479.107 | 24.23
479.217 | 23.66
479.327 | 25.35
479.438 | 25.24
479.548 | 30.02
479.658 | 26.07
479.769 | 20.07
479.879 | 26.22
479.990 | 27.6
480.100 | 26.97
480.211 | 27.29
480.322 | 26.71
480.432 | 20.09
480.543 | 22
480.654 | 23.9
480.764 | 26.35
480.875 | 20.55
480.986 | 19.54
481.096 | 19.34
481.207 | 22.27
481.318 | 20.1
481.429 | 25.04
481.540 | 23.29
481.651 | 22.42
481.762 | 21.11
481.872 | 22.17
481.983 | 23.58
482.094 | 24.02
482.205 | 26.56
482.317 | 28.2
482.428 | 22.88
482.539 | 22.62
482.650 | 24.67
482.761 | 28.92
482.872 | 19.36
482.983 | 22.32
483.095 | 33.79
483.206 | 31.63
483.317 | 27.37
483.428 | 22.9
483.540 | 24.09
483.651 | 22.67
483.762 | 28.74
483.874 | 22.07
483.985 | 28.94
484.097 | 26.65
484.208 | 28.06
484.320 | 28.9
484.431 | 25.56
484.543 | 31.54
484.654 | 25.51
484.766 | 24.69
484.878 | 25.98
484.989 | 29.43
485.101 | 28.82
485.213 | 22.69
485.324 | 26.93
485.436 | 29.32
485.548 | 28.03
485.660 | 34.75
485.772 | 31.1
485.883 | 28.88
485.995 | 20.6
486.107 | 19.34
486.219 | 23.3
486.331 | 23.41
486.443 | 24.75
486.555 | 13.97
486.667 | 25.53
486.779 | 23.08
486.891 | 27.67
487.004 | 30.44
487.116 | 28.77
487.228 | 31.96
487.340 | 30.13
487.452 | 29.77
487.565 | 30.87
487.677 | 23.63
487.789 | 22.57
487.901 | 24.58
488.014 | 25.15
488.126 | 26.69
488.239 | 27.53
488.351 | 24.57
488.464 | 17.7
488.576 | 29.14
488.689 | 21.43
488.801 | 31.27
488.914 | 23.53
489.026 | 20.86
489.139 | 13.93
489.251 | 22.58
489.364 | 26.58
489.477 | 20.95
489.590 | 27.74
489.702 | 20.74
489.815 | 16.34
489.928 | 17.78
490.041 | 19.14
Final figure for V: 0.20 nm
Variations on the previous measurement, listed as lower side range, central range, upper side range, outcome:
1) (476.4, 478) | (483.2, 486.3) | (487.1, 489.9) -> -0.26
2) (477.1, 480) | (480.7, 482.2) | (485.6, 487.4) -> 0.24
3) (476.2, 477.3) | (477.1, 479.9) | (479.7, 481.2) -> -0.40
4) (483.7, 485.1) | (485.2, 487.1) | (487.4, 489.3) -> 0.03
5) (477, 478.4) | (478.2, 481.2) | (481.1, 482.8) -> 0.05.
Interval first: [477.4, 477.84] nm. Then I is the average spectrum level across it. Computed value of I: 27.9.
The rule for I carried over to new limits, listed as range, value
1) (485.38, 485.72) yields 30.6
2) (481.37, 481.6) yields 24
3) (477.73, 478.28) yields 27.3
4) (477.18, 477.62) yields 29.1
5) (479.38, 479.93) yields 25.5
